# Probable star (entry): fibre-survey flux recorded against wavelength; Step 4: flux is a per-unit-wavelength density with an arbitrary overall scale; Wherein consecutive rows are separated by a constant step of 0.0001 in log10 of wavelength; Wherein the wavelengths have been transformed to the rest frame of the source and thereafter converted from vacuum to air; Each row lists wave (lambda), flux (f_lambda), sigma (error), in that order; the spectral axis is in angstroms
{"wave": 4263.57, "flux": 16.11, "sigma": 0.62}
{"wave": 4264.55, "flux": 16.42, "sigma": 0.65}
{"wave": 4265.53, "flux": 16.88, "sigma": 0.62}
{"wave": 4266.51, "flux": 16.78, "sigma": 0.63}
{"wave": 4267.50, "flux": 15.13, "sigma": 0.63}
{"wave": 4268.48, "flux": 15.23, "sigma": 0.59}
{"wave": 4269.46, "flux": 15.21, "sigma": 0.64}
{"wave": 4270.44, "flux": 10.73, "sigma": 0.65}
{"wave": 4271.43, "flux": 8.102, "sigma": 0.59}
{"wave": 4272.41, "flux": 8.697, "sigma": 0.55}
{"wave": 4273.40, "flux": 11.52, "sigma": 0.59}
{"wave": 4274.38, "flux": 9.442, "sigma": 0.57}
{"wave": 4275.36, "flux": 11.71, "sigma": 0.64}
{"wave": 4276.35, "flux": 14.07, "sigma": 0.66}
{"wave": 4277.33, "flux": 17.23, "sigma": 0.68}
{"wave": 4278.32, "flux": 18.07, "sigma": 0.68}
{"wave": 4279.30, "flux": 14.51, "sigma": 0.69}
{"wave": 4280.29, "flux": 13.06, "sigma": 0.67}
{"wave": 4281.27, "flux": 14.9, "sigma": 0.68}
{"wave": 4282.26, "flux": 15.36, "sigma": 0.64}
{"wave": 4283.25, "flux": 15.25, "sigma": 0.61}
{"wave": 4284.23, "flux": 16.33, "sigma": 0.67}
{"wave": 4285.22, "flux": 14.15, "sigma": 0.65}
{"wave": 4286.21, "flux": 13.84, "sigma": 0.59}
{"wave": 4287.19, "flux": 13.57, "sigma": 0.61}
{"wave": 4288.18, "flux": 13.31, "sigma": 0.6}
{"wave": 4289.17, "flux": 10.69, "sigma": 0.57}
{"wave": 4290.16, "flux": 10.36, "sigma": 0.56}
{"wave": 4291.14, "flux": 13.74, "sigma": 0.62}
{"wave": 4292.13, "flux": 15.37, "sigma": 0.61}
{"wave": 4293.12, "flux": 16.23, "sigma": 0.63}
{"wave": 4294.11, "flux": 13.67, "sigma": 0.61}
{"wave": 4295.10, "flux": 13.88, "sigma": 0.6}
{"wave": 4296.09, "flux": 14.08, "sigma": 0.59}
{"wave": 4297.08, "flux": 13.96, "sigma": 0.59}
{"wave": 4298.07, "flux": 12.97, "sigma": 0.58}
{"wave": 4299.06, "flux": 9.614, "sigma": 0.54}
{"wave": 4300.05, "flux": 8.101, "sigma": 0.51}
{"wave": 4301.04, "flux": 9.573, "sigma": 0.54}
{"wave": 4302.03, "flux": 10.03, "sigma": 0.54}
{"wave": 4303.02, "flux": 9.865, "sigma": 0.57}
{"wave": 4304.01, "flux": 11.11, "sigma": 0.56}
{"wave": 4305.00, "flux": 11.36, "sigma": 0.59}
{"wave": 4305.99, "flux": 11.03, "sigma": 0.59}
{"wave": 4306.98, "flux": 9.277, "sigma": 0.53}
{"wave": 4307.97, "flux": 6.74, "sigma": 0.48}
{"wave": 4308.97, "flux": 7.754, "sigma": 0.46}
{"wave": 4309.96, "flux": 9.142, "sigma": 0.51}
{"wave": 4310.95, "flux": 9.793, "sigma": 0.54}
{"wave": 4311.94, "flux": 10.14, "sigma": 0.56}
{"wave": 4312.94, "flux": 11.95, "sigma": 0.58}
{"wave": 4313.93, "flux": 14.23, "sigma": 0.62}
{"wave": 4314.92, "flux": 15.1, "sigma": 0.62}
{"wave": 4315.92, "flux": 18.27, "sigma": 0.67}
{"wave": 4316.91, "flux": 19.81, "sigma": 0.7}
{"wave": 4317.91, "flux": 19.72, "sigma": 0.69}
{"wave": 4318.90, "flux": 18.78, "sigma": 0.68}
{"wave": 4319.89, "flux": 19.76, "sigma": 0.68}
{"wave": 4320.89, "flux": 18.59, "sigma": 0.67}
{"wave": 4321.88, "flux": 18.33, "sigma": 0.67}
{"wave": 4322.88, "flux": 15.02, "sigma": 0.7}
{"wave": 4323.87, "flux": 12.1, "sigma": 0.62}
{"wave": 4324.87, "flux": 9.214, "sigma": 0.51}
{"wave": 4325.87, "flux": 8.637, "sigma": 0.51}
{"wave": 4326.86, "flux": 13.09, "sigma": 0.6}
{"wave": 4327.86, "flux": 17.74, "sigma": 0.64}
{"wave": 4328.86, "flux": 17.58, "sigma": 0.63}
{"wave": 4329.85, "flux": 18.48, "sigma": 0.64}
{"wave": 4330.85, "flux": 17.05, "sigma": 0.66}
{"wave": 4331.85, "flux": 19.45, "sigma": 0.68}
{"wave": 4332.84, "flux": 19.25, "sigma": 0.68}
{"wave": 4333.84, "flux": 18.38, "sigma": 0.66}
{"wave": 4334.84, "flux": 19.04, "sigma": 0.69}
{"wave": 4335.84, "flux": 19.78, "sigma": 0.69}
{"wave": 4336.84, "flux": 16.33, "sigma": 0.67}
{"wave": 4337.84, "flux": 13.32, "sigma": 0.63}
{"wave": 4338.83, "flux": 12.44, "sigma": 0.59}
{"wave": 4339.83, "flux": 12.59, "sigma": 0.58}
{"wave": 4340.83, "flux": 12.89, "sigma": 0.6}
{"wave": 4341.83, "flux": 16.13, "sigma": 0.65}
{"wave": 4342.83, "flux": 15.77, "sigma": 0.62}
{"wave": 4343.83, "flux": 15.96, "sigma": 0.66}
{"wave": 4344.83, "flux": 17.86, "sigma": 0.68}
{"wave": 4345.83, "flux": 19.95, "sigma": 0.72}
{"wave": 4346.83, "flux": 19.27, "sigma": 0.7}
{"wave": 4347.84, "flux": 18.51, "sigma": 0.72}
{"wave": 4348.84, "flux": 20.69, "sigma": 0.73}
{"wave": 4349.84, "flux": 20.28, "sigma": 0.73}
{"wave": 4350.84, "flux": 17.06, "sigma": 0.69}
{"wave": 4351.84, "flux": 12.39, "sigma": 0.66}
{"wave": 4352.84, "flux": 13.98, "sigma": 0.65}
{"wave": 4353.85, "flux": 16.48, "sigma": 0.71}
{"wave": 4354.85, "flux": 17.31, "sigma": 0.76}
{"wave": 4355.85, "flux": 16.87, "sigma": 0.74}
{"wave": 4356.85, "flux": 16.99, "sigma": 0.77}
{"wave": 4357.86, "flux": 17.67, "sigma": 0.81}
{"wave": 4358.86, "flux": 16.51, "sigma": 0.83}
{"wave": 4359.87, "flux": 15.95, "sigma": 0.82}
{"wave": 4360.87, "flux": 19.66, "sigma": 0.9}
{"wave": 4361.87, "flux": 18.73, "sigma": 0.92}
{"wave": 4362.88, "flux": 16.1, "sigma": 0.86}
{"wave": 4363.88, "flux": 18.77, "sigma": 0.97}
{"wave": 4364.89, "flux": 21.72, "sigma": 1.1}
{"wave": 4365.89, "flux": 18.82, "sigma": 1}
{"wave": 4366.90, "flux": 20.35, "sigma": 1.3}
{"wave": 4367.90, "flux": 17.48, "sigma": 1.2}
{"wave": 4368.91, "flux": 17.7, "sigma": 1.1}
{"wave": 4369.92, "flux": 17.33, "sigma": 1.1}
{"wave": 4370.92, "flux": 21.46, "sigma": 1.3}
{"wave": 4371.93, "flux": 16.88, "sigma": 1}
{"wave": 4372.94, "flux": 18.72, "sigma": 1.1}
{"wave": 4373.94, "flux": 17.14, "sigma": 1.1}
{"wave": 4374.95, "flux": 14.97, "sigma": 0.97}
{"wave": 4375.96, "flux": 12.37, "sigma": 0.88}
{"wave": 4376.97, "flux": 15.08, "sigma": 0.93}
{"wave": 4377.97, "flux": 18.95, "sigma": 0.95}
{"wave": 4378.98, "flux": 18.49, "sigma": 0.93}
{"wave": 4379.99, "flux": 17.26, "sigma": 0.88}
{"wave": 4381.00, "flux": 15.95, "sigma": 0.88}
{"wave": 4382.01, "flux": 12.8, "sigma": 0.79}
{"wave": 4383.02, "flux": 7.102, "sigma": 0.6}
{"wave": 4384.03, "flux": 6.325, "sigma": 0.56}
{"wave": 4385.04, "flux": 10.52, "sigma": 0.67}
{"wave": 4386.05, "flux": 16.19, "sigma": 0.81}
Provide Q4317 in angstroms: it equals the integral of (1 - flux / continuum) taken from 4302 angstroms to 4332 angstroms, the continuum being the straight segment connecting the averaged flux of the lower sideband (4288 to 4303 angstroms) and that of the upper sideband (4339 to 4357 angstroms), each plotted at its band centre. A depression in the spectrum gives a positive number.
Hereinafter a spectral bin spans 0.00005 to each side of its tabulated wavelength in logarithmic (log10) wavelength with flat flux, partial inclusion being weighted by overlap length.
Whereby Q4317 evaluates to 0.7 angstroms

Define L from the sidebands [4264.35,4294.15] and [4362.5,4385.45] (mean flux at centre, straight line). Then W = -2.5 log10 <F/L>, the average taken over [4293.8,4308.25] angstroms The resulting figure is 0.28 mag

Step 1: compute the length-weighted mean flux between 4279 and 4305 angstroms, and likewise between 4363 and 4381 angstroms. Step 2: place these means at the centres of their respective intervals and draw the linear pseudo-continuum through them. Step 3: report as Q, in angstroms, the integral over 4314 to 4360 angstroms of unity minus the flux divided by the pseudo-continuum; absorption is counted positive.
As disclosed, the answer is -3.0 angstroms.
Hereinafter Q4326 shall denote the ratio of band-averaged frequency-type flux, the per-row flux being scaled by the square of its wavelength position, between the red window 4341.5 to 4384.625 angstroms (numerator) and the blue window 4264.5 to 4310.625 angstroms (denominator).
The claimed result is 1.4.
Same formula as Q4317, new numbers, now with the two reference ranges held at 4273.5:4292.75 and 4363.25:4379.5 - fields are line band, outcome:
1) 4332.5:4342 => 0.2 angstroms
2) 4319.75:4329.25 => 0.6 angstroms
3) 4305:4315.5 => 3.1 angstroms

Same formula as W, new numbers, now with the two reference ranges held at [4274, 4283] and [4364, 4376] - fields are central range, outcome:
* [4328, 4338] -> -0.088 mag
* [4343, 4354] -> -0.014 mag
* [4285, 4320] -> 0.204 mag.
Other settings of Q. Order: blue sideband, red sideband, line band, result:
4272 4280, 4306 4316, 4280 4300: -2.1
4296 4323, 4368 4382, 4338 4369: -2.9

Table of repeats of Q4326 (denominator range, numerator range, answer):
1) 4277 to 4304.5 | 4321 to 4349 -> 1.25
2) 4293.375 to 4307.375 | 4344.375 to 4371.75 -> 1.62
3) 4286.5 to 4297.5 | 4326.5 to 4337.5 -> 1.34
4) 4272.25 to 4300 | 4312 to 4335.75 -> 1.24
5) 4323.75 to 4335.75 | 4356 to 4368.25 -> 1.15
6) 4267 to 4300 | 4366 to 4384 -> 1.27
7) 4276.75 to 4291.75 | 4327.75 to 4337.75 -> 1.30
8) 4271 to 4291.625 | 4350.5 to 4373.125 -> 1.38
